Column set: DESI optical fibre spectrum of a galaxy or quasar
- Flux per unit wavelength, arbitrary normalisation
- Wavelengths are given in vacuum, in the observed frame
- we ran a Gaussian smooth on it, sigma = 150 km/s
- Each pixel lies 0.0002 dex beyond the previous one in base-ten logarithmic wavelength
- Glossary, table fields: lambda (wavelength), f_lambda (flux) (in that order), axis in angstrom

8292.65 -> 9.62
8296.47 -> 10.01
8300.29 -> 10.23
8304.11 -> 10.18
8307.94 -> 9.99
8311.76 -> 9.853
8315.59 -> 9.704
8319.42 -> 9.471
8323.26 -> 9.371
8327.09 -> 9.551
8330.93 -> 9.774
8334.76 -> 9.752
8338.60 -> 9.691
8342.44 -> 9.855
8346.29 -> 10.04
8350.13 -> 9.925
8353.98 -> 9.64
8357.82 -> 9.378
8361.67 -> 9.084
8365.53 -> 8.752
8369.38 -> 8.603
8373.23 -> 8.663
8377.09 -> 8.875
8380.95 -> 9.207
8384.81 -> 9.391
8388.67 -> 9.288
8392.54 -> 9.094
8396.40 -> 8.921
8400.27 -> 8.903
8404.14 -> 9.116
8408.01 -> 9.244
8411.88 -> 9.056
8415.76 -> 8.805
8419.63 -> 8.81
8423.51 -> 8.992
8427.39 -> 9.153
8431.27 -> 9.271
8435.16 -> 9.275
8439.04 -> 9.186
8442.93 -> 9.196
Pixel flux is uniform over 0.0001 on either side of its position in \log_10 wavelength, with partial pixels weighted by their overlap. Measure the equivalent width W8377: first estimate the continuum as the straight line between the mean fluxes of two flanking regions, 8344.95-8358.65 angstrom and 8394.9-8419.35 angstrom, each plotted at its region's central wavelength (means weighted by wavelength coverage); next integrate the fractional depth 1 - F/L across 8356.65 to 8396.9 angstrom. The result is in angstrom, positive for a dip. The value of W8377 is 1.7 angstrom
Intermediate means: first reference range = 9.77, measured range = 9.02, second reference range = 9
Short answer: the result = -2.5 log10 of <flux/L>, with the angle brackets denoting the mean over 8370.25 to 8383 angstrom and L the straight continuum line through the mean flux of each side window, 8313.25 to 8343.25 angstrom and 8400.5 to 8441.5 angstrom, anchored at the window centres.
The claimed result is 0.05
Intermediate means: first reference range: 9.64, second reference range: 9.08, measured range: 8.89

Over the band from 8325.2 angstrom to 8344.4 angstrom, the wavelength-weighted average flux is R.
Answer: 9.72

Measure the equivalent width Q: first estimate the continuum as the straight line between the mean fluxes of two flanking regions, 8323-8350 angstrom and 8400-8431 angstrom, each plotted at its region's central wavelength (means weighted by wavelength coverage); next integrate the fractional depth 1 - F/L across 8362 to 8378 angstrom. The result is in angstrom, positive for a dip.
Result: 1.2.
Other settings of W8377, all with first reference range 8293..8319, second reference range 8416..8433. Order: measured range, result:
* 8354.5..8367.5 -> 0.5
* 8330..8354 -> -0.4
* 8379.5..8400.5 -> 0.3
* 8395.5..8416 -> 0.3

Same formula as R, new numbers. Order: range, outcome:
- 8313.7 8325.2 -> 9.51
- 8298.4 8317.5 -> 9.99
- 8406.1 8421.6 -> 8.98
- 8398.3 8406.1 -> 9.01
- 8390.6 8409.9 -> 9.05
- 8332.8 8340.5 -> 9.73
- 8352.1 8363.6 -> 9.37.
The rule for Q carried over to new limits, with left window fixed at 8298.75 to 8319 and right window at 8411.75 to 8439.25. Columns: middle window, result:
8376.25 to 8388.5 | 0.2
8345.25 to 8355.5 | -0.2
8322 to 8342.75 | 0.2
